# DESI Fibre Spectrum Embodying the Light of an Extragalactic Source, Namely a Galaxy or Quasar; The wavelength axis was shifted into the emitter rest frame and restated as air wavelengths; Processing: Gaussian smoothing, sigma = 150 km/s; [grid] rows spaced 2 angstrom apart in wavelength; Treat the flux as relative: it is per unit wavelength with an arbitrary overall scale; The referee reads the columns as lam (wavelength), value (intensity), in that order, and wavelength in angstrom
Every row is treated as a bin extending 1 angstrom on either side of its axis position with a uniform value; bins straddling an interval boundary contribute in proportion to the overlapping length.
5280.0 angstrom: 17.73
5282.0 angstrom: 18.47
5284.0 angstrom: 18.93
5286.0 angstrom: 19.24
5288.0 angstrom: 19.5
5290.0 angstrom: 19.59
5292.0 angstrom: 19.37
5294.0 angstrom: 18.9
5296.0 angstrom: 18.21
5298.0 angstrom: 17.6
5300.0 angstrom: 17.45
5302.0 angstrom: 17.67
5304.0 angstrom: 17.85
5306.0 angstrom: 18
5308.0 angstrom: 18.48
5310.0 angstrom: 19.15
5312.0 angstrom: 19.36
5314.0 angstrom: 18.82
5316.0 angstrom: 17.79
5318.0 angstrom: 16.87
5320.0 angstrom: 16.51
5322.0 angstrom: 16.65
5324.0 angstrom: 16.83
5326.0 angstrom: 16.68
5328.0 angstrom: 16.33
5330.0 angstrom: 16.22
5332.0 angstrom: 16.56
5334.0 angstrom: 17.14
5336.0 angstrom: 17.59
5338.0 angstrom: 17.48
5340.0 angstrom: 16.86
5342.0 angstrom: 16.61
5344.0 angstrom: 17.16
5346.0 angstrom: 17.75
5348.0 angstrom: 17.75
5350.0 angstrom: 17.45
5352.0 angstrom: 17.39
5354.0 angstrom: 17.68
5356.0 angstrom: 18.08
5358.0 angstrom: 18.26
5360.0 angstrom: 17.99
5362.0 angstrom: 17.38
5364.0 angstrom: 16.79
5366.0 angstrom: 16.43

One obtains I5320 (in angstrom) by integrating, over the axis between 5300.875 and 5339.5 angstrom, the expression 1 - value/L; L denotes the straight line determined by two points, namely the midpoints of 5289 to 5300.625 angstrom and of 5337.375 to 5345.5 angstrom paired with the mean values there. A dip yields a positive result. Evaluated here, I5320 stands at 0.6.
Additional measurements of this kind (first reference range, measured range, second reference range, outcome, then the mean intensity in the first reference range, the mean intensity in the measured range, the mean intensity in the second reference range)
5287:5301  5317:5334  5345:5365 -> 1.4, 18.7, 16.6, 17.7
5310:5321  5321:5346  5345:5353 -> 1.3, 18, 16.9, 17.6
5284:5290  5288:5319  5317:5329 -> -0.5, 19.3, 18.4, 16.6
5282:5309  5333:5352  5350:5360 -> 0.7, 18.5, 17.3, 17.8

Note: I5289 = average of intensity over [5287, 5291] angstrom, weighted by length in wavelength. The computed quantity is 19.5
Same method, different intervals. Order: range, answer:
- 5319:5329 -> 16.6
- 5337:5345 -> 17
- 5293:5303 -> 18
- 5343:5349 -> 17.6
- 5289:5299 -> 18.7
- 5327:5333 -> 16.4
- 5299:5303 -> 17.6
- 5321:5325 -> 16.7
